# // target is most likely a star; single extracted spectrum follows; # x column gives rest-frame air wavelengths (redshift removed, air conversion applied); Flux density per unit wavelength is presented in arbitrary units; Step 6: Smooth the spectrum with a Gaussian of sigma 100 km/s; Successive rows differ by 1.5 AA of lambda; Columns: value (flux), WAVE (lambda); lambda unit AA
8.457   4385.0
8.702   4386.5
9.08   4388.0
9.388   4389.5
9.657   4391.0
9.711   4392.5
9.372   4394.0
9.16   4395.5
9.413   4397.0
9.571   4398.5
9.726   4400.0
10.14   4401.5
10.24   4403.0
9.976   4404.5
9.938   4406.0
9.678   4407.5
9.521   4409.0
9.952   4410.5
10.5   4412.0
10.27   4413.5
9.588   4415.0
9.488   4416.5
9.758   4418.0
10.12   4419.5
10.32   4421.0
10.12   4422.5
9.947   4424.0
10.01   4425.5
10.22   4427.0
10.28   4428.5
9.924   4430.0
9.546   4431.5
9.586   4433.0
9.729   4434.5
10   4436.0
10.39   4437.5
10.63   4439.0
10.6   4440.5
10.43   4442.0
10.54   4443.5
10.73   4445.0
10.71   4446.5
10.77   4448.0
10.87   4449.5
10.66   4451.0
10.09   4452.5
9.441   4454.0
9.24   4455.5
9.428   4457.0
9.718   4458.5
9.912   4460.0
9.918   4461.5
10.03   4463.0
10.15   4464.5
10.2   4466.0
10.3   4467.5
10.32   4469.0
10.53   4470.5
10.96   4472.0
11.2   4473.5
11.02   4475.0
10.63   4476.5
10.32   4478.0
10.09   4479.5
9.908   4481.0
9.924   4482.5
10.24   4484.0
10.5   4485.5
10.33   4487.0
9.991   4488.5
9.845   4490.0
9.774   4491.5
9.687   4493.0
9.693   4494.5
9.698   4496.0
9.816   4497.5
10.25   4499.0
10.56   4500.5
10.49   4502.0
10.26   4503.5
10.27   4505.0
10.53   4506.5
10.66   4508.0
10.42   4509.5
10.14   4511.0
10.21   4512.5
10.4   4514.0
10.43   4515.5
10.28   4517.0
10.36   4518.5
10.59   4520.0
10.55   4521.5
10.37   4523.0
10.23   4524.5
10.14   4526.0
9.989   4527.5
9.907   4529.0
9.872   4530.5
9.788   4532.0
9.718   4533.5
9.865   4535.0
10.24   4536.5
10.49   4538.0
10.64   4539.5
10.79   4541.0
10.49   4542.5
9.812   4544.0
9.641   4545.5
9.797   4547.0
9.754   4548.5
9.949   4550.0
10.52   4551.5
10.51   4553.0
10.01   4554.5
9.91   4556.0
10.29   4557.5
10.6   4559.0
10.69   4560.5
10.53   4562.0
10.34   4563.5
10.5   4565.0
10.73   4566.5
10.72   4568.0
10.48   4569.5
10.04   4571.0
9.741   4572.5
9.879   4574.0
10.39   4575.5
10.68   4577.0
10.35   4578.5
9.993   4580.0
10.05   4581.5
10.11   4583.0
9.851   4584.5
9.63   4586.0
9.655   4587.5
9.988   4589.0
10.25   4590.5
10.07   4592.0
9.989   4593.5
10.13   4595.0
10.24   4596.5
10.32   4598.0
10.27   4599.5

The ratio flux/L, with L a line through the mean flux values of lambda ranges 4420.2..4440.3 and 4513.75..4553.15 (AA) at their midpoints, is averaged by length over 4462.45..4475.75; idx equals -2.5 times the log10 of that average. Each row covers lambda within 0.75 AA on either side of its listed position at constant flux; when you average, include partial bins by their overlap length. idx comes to -0.04 mag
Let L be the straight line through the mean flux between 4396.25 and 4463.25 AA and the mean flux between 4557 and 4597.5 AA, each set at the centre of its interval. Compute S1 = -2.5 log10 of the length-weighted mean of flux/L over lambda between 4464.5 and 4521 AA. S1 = -0.02 mag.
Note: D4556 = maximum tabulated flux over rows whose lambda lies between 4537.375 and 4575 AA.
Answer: 10.79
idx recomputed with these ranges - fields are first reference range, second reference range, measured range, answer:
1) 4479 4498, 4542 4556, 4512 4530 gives -0.03 mag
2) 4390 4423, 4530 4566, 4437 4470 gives -0.03 mag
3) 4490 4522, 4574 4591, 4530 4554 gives 0.00 mag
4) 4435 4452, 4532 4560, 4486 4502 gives 0.04 mag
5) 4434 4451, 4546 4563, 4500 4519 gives 0.00 mag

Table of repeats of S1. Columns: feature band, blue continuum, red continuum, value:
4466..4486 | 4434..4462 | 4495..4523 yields -0.02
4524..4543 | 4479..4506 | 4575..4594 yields -0.01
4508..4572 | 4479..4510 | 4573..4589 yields -0.02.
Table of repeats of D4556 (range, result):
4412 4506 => 11.2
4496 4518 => 10.66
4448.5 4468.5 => 10.87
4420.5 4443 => 10.63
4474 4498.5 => 11.02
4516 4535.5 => 10.59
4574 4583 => 10.68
